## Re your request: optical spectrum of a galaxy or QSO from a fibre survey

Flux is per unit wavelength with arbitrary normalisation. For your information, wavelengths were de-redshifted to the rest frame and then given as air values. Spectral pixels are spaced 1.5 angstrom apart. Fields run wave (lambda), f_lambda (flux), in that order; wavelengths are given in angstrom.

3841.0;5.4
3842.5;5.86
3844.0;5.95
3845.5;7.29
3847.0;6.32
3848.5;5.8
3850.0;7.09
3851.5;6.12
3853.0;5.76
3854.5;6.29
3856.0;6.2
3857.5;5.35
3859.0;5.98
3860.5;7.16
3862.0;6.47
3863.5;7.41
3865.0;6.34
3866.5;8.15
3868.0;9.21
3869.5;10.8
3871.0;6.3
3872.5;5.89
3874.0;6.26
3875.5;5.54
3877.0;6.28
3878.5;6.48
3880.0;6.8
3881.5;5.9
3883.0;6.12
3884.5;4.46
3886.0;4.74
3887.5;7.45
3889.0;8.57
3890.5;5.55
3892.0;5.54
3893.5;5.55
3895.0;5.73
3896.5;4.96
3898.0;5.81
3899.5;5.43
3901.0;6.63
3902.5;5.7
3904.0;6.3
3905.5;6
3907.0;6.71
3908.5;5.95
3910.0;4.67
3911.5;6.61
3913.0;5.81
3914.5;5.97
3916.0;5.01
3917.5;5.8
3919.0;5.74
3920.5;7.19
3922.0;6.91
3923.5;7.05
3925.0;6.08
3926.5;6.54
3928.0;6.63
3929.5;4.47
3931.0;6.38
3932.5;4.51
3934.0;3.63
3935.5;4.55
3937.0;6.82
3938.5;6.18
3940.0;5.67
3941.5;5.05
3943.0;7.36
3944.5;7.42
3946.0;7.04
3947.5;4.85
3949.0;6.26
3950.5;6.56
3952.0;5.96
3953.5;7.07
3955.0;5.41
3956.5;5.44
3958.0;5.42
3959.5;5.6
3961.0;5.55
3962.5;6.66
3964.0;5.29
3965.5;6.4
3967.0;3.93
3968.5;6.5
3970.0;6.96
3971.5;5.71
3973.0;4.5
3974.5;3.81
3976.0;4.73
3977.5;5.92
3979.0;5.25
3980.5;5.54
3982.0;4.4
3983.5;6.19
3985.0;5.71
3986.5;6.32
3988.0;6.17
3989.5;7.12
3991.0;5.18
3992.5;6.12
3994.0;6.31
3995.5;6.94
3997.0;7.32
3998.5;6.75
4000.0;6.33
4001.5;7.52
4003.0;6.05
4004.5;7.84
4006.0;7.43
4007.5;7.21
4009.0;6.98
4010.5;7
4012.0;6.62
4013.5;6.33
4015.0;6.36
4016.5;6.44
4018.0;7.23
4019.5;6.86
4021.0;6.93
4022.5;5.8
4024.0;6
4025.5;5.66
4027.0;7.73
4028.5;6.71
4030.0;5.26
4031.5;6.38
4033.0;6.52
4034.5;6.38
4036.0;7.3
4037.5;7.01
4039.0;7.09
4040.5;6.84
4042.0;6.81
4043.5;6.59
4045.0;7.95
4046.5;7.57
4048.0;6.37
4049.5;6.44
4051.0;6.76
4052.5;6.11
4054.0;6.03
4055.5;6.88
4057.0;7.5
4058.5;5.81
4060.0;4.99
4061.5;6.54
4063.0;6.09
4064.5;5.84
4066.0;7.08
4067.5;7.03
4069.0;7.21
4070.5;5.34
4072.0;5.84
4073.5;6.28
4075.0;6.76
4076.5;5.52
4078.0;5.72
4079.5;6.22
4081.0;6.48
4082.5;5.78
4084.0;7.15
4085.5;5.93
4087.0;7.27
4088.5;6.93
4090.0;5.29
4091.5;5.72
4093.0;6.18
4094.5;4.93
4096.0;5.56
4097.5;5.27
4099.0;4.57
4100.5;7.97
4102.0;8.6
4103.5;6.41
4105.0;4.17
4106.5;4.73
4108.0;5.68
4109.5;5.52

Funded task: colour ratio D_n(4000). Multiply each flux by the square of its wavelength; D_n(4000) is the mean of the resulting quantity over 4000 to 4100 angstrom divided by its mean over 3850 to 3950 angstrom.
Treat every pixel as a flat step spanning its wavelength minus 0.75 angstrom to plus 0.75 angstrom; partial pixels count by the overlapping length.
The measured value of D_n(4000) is 1.1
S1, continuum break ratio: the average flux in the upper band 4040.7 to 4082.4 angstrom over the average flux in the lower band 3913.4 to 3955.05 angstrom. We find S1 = 1.07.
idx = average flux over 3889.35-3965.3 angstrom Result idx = 5.92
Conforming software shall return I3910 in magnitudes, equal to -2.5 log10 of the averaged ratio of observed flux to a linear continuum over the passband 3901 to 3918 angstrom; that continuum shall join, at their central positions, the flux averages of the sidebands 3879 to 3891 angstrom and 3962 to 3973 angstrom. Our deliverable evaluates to 0.04 mag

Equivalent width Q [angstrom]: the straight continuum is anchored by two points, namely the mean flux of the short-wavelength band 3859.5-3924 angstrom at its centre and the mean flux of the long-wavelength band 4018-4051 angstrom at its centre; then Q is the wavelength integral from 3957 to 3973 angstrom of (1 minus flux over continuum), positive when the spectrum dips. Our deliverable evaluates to 1.9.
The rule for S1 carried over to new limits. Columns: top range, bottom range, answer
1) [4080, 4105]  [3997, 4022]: 0.90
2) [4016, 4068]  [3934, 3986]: 1.15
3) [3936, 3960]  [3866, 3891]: 0.91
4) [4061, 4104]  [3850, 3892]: 0.95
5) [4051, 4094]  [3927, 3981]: 1.10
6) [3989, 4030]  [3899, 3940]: 1.13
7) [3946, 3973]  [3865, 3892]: 0.87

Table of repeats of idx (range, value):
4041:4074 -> 6.51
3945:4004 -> 5.93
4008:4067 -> 6.59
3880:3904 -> 5.92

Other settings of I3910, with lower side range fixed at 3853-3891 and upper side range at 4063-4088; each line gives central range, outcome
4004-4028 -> -0.06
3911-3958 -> 0.09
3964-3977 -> 0.21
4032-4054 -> -0.07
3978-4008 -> 0.01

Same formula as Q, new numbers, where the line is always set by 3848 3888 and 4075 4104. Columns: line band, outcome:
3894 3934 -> 3.5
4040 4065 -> -1.1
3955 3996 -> 4.4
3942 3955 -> -0.1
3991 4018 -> -1.9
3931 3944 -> 1.7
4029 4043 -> -0.8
